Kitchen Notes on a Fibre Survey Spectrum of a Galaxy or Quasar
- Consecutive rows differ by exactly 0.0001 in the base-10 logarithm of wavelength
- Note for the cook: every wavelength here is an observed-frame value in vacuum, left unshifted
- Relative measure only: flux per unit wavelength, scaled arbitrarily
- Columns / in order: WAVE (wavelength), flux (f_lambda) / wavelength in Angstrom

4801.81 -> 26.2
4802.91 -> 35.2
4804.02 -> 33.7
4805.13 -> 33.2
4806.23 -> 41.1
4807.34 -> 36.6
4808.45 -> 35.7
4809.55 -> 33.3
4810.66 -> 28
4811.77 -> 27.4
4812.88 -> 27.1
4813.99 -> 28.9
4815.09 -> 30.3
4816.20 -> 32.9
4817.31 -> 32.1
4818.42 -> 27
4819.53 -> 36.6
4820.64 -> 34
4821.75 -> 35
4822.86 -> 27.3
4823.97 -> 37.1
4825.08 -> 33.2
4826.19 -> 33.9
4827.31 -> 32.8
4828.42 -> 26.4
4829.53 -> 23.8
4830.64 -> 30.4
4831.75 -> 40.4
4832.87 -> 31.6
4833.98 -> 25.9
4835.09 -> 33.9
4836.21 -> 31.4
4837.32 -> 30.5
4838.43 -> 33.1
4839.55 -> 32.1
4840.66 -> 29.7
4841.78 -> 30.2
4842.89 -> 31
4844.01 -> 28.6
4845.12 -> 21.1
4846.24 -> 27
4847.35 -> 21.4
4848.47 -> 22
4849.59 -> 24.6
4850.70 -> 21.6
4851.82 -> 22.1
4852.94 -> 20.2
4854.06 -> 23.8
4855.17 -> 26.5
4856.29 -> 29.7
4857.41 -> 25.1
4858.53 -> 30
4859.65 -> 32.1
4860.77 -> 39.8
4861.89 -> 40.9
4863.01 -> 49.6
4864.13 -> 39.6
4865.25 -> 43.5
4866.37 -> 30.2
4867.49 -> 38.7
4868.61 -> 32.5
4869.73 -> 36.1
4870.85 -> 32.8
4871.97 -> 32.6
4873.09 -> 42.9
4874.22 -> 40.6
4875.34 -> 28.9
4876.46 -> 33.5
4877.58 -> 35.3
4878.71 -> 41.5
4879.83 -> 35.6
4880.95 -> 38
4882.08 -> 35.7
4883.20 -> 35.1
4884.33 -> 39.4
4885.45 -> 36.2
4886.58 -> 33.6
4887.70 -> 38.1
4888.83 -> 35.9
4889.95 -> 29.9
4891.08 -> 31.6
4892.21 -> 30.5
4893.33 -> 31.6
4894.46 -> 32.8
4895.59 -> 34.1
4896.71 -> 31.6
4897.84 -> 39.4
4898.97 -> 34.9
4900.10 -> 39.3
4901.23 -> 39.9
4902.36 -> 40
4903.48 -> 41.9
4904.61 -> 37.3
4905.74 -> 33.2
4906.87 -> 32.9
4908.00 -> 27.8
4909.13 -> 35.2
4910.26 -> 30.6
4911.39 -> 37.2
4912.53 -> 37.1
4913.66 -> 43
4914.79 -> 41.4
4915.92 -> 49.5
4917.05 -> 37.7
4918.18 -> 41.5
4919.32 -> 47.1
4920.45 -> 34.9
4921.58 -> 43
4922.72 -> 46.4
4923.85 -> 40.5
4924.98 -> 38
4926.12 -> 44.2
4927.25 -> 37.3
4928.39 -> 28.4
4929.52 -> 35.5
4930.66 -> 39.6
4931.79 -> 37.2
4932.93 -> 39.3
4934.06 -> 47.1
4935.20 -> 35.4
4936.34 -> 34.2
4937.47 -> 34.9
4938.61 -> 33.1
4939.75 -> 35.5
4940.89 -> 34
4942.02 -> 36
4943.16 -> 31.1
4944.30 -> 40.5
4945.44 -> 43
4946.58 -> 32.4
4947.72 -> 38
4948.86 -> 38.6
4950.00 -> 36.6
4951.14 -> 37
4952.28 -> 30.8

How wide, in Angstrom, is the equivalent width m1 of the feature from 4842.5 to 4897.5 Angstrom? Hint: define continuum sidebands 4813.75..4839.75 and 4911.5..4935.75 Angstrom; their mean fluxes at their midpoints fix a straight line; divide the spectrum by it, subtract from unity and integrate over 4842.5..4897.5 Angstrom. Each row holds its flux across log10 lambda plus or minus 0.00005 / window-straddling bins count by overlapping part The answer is 4.6 Angstrom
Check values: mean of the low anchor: 31.7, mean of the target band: 32.6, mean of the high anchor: 40.1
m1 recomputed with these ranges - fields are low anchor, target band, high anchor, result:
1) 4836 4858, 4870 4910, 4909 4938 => -2.3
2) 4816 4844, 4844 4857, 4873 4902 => 3.6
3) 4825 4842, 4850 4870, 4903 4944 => 0.6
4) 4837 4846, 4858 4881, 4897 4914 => -3.1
